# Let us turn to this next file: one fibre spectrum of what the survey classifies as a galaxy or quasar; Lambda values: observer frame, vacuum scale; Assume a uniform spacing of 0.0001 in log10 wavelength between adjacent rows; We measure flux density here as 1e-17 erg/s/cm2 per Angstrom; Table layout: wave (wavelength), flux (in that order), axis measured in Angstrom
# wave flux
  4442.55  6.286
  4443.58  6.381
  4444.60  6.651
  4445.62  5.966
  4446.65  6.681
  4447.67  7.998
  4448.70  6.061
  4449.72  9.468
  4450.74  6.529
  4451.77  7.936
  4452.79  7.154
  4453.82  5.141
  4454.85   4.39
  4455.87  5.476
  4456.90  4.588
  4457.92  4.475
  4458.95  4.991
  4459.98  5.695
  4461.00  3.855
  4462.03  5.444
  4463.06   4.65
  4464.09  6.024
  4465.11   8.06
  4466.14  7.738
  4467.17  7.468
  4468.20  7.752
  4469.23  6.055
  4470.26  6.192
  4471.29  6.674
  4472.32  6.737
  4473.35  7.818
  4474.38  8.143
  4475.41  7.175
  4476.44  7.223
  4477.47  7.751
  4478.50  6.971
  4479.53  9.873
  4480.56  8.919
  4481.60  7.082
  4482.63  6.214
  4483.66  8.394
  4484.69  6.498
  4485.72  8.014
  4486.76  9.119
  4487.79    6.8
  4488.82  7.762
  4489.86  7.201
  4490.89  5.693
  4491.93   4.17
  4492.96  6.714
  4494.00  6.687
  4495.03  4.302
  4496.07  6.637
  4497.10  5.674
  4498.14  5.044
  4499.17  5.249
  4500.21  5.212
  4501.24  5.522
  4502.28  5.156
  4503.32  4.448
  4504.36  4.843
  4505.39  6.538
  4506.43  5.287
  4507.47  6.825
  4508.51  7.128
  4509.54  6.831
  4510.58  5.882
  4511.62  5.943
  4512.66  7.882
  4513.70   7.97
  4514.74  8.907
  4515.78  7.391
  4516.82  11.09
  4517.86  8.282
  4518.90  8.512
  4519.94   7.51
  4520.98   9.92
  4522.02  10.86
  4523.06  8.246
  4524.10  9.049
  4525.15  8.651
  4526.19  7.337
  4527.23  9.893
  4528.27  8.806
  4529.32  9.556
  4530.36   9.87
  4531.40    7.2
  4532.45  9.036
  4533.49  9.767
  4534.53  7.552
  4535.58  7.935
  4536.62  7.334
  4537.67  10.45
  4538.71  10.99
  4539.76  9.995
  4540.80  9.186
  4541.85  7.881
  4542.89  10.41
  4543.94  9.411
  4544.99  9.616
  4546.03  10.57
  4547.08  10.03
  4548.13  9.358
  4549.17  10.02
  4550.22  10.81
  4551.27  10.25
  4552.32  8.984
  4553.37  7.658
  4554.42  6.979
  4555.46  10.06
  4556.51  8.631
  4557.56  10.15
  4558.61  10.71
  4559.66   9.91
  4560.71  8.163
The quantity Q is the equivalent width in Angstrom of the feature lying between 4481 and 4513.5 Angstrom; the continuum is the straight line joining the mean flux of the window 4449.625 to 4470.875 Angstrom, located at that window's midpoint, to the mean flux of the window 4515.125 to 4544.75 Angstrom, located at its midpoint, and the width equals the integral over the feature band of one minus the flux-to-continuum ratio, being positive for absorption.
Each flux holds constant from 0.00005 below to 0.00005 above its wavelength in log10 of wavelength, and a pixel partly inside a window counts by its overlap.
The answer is 5.5 Angstrom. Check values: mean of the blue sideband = 6.08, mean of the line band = 6.3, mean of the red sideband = 9.01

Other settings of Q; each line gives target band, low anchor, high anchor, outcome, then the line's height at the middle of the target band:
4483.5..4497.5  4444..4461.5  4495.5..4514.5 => -1.4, 6.05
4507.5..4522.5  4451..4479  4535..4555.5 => 0.3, 8.24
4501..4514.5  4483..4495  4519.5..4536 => 2.8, 7.83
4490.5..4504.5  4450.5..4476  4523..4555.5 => 4.0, 7.56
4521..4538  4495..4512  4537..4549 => -1.0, 8.4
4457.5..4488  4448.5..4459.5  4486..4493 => -2.2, 6.44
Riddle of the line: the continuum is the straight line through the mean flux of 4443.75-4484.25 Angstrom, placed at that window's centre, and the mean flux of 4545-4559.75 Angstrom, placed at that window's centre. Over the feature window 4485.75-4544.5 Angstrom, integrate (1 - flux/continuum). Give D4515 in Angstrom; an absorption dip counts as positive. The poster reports 5.4 Angstrom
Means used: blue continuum 6.7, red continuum 9.57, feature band 7.64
